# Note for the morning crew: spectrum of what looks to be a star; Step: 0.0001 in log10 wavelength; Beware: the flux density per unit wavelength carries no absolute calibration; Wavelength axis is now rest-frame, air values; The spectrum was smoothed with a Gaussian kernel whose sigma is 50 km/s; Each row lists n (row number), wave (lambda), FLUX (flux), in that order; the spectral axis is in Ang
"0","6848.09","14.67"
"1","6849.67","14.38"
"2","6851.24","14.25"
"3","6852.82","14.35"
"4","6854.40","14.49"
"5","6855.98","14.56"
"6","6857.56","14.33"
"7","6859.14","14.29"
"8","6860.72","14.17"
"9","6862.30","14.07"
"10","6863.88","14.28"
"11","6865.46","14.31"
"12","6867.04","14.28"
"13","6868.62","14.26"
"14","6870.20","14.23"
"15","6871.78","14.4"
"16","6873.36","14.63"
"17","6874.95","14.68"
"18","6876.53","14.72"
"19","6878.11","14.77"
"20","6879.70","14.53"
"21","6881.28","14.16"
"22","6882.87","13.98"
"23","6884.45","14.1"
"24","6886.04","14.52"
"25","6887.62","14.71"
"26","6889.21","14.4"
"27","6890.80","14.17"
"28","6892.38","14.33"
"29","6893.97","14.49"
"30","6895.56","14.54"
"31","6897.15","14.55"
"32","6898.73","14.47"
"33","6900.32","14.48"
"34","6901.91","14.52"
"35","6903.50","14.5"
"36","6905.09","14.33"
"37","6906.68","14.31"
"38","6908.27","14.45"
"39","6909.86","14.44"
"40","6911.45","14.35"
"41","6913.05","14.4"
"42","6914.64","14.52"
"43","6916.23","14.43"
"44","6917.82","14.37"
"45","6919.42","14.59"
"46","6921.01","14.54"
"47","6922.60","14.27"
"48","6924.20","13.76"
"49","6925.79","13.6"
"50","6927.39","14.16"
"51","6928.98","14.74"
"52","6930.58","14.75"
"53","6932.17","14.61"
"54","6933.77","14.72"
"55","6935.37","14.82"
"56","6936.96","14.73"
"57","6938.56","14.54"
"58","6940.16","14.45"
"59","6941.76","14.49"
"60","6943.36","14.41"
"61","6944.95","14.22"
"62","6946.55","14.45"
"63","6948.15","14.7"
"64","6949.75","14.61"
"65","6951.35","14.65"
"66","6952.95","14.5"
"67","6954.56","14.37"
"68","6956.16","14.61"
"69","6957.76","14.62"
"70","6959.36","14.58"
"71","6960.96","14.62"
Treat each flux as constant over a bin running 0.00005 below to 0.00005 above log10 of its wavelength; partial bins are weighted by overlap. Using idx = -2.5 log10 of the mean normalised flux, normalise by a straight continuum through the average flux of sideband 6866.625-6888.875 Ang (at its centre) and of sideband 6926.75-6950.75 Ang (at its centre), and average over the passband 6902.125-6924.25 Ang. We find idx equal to 0.01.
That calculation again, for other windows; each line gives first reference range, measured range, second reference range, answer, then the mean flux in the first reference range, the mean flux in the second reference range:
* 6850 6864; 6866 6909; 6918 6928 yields -0.014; 14.3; 14.2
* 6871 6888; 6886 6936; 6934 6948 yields 0.005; 14.5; 14.5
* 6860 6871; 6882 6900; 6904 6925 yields -0.006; 14.2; 14.4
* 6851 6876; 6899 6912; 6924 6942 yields 0.000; 14.4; 14.5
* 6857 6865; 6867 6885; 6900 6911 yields -0.008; 14.2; 14.4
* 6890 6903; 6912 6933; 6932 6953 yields 0.011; 14.4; 14.6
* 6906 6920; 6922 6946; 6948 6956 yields 0.005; 14.4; 14.5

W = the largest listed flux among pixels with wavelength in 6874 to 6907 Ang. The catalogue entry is 14.77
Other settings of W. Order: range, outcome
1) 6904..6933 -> 14.75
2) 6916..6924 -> 14.59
